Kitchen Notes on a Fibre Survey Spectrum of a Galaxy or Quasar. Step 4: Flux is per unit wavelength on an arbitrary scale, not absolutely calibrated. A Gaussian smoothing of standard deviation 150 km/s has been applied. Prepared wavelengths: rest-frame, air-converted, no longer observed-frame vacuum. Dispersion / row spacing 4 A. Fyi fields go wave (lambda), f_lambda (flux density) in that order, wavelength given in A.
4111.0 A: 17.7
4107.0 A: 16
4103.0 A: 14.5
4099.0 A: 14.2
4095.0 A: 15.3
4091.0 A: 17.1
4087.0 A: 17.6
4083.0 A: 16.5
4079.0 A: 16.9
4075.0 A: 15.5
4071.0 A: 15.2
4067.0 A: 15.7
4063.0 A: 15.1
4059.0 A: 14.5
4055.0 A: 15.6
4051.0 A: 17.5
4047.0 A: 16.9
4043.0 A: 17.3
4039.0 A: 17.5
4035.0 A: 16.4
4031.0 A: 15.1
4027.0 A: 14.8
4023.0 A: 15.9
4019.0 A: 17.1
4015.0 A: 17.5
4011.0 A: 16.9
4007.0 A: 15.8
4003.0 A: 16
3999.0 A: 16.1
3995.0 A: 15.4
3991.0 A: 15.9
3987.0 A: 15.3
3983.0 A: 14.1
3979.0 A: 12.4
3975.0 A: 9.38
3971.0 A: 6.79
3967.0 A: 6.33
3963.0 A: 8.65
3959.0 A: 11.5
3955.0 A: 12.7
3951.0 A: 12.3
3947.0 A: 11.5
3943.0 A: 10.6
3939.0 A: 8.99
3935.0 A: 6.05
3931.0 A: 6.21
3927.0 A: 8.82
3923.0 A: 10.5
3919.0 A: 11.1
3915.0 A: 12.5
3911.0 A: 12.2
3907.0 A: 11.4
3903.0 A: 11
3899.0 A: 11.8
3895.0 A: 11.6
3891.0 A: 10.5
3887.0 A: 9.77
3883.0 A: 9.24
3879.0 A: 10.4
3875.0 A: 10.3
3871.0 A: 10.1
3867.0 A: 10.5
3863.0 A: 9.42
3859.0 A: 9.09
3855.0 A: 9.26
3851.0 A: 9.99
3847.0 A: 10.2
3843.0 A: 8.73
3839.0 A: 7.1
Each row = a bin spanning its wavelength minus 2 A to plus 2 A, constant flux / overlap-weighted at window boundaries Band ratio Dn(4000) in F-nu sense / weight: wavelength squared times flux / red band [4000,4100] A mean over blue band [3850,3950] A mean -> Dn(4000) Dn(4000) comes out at 1.72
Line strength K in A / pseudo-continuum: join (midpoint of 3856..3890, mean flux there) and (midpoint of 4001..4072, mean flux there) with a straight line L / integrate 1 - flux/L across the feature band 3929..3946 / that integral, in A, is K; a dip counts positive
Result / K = 5.8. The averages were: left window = 9.85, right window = 16.2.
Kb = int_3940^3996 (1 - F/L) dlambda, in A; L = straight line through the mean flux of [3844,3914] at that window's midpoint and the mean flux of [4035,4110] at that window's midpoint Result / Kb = 6.6 A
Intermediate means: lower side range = 10.4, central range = 11.5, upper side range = 16.1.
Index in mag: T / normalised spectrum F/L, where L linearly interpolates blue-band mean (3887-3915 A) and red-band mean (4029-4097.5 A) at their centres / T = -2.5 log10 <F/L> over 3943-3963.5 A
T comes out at 0.131 mag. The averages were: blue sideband 11.4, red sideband 16.2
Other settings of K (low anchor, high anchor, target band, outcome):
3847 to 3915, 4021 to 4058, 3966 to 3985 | 5.4 A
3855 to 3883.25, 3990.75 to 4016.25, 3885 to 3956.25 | 9.9 A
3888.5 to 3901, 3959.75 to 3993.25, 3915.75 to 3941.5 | 5.4 A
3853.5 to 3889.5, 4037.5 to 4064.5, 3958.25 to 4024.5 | 3.2 A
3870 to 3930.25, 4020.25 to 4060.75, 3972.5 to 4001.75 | 0.2 A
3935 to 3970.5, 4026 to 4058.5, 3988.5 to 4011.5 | -4.5 A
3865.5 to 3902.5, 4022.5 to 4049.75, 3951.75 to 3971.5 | 5.6 A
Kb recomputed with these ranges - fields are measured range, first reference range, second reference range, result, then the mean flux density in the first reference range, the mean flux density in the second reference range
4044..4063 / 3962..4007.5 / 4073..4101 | -1.4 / 12.7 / 16.2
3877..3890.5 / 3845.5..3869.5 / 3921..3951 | -0.5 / 9.74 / 9.18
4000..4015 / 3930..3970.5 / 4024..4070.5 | -3.4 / 9.46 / 16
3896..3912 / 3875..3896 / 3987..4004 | -0.6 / 10.2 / 15.8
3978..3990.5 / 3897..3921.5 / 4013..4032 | 0.3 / 11.6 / 16.1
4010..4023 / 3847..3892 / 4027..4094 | -2.0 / 9.87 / 16.2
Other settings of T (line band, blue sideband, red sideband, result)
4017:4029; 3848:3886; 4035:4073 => -0.06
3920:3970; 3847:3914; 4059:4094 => 0.28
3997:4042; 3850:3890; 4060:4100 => -0.15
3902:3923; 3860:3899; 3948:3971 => -0.14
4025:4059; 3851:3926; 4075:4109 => -0.11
